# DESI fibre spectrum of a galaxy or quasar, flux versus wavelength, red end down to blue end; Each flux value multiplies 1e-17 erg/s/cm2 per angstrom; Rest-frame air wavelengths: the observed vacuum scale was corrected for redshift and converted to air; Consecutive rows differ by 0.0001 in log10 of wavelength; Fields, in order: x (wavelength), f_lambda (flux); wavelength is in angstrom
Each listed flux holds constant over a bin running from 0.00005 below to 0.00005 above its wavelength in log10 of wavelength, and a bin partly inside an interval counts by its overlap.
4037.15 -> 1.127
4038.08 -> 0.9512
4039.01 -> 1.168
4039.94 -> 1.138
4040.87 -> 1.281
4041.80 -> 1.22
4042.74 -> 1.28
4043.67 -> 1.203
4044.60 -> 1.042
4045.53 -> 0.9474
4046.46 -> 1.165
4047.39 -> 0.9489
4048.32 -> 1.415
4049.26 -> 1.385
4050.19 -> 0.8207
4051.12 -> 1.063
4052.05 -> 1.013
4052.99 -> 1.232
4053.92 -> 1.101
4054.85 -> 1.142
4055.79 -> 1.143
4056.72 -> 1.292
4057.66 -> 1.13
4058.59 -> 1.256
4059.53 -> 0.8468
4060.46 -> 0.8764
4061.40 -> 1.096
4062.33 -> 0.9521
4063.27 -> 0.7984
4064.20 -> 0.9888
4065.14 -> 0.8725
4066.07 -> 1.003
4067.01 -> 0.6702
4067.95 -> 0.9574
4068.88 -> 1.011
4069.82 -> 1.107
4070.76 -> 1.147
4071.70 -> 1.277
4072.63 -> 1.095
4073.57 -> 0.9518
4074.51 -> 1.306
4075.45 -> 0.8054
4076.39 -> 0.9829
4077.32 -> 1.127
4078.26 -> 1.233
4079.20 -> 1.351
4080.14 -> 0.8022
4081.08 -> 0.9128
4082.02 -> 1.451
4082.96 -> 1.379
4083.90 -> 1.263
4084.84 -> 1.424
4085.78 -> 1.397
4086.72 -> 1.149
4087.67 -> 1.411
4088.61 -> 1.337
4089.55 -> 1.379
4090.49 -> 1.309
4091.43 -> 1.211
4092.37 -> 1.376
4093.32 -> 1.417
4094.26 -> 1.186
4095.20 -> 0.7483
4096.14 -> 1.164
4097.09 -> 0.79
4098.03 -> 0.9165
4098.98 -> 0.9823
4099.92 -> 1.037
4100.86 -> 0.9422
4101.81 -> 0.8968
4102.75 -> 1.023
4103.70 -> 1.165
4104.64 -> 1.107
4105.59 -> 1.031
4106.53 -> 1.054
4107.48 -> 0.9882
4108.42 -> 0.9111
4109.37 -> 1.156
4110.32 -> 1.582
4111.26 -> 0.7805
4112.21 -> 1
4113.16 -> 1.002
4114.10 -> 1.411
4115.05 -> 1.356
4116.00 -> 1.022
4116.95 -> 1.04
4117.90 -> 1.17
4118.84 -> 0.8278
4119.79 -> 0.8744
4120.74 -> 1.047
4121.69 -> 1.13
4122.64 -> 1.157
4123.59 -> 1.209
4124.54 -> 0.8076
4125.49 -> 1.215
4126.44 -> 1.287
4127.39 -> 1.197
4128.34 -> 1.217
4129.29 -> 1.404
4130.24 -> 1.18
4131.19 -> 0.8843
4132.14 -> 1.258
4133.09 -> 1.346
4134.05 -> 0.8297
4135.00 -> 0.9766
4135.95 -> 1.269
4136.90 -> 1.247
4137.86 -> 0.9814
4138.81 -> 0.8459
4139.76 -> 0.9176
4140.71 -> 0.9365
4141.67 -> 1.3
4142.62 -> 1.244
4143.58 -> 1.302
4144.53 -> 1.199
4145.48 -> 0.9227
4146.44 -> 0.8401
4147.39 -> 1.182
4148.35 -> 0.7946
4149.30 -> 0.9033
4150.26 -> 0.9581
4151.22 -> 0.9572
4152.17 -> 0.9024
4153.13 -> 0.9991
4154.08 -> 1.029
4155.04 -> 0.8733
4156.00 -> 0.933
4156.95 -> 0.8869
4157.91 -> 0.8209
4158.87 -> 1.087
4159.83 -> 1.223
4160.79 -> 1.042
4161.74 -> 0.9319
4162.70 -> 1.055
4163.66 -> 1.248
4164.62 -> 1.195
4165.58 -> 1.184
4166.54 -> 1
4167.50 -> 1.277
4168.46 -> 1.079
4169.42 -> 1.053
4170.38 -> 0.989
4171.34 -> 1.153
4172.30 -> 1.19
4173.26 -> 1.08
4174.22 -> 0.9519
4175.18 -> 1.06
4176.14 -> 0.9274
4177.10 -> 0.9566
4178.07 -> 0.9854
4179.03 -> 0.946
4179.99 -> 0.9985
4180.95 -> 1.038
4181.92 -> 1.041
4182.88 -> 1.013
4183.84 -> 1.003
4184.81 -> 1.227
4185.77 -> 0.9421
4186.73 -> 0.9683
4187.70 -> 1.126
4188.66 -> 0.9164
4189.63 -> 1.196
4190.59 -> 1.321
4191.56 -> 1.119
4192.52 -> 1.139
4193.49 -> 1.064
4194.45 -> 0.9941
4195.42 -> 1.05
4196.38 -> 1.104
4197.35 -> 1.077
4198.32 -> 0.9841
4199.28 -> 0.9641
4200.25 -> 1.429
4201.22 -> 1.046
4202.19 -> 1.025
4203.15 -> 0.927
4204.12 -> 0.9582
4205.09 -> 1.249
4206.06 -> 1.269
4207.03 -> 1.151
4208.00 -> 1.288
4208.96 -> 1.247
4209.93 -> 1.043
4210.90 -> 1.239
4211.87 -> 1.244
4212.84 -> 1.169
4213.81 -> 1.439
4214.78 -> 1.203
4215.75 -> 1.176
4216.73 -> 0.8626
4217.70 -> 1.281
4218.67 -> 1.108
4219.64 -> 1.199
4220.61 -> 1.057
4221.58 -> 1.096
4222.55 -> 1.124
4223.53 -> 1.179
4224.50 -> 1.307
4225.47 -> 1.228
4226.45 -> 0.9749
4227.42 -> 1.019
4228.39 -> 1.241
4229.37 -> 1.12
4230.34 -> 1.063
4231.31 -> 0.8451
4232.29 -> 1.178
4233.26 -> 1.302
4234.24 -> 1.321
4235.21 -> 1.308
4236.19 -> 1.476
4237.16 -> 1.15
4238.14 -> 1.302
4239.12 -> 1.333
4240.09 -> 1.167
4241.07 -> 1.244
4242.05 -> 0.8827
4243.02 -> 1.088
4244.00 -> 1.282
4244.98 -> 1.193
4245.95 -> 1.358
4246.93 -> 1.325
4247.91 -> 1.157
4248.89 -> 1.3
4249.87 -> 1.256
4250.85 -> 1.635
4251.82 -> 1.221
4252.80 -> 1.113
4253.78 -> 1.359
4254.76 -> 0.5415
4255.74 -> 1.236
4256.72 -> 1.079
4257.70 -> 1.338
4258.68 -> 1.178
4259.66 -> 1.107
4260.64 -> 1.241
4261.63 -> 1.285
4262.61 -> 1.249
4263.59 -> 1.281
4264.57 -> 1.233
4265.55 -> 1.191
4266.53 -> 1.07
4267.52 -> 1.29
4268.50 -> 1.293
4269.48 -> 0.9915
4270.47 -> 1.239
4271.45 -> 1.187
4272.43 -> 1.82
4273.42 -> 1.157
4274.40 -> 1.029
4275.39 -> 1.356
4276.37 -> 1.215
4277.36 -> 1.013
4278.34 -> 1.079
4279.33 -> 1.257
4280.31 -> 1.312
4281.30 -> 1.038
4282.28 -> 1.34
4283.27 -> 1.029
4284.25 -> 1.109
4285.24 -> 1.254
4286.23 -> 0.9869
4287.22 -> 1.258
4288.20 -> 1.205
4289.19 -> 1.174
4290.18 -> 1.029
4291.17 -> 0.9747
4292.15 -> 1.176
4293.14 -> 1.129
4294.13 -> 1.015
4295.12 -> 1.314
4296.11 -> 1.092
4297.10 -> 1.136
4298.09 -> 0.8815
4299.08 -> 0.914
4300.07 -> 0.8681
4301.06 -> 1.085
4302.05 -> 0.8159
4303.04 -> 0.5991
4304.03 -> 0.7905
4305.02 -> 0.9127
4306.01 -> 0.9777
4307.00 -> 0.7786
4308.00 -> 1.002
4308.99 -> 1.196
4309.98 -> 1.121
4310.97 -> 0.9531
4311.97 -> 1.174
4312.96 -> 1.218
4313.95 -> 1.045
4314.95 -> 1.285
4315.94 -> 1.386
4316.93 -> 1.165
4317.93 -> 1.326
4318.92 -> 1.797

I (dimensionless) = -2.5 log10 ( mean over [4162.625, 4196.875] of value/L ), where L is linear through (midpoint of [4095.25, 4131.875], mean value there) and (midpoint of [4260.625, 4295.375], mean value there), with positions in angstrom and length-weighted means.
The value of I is 0.05 mag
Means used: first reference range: 1.08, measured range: 1.07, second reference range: 1.19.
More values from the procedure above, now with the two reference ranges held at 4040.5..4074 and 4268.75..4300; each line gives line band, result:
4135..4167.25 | 0.07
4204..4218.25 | -0.06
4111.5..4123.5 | 0.01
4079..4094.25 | -0.18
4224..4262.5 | -0.06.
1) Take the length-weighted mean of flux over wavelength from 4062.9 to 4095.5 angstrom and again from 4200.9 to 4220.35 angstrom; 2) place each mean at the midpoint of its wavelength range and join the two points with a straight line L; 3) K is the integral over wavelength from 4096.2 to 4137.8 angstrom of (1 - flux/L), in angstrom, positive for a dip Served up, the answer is 2.2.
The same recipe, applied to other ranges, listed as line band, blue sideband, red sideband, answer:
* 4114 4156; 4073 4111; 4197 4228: 2.47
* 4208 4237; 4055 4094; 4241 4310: -0.98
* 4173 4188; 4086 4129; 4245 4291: 1.82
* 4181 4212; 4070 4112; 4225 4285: 1.96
